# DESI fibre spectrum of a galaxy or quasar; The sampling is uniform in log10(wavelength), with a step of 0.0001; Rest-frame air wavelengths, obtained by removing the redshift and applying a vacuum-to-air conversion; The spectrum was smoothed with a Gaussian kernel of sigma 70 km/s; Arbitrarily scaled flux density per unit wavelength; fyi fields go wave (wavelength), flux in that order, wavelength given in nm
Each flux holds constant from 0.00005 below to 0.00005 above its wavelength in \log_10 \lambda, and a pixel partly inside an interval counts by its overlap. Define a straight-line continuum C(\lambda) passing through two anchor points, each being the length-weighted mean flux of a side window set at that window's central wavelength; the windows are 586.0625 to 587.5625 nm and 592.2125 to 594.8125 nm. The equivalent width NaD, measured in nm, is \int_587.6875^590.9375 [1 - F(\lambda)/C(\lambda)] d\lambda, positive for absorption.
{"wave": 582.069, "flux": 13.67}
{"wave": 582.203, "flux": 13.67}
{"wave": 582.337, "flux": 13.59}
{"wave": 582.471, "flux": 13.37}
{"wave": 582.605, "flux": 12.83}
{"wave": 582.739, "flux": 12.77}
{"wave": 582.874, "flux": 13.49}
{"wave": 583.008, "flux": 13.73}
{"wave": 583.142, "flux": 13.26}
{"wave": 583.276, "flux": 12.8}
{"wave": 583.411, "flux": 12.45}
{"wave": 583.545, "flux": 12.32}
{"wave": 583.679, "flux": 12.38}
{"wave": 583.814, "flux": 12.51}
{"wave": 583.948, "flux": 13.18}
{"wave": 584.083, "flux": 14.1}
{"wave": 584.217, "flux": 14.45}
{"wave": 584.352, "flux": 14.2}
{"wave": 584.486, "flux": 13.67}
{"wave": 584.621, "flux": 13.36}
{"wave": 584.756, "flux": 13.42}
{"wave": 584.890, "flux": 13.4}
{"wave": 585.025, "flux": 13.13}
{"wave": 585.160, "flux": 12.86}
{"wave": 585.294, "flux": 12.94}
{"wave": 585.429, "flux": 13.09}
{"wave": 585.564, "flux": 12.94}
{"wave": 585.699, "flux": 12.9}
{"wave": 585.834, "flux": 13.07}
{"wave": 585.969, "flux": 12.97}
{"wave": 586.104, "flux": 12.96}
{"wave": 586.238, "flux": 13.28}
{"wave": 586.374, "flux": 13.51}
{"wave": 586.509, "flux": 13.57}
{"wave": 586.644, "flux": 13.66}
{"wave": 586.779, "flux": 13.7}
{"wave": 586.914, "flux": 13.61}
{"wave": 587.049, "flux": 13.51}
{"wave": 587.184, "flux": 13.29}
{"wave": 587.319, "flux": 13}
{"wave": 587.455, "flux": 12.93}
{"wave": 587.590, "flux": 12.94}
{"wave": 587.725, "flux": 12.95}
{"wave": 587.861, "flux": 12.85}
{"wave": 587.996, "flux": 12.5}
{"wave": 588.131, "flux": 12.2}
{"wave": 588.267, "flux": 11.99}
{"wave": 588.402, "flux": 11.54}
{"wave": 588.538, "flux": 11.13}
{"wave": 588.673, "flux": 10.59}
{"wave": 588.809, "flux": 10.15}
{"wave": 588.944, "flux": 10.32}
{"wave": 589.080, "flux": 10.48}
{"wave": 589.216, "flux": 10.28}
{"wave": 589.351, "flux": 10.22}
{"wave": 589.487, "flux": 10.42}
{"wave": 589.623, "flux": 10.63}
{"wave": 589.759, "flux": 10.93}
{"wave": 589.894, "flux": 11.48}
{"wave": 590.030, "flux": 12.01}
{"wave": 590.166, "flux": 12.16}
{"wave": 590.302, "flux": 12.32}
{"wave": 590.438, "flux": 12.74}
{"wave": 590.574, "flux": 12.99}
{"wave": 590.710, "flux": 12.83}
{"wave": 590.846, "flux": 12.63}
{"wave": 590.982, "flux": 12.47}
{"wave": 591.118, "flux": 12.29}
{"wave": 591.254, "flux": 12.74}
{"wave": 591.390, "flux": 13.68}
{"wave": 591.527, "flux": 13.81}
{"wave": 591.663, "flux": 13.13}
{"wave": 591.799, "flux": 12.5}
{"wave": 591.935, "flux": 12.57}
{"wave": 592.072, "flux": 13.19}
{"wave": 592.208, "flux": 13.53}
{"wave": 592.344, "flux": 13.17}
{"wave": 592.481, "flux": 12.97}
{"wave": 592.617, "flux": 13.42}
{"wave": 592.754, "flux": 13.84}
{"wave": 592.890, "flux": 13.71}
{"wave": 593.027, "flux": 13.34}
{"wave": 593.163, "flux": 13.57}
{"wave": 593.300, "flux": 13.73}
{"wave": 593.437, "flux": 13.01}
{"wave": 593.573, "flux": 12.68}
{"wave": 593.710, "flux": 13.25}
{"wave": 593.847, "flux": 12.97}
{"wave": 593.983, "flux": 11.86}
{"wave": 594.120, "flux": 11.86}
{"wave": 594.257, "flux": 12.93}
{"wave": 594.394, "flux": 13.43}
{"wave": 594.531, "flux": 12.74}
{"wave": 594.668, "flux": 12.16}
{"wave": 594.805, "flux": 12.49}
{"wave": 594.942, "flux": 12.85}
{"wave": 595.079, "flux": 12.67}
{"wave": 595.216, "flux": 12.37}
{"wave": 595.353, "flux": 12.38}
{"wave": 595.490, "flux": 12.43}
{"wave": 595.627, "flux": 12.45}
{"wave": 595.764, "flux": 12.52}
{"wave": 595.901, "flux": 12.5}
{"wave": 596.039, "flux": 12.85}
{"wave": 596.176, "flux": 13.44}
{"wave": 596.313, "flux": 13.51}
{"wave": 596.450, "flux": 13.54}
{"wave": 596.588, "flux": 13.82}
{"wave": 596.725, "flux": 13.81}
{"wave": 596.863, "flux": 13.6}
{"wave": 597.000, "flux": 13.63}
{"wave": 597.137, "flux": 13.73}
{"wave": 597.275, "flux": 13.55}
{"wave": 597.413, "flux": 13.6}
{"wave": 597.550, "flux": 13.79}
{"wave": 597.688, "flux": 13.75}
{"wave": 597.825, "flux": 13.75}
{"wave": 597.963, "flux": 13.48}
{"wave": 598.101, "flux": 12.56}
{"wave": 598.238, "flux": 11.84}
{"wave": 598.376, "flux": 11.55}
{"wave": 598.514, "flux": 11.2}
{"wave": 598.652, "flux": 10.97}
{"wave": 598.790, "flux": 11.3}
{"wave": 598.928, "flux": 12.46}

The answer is 0.40 nm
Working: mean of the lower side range 13.4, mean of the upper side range 13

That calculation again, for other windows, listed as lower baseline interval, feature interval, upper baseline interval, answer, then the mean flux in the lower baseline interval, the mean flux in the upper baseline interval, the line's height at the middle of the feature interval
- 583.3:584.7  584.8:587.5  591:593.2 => 0.00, 13.2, 13.2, 13.2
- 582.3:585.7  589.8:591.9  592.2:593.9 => 0.10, 13.2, 13.3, 13.3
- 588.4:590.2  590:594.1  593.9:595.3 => -0.44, 10.8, 12.5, 11.7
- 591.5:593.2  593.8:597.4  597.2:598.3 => 0.10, 13.3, 13.3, 13.3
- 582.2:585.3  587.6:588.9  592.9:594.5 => 0.13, 13.2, 13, 13.1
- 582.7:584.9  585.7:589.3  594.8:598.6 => 0.21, 13.3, 13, 13.2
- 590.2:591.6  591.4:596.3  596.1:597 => 0.11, 12.8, 13.6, 13.2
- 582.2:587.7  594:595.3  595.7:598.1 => 0.08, 13.2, 13.4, 13.4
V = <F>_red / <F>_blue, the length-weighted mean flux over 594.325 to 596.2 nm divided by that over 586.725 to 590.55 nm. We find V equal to 1.06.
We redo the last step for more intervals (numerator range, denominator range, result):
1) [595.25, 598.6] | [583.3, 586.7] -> 0.99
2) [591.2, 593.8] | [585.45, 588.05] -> 1.01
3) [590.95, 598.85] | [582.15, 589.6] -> 1.02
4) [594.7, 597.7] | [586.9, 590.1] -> 1.12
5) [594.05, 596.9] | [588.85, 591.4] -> 1.10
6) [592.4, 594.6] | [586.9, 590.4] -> 1.11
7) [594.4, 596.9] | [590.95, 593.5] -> 0.98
